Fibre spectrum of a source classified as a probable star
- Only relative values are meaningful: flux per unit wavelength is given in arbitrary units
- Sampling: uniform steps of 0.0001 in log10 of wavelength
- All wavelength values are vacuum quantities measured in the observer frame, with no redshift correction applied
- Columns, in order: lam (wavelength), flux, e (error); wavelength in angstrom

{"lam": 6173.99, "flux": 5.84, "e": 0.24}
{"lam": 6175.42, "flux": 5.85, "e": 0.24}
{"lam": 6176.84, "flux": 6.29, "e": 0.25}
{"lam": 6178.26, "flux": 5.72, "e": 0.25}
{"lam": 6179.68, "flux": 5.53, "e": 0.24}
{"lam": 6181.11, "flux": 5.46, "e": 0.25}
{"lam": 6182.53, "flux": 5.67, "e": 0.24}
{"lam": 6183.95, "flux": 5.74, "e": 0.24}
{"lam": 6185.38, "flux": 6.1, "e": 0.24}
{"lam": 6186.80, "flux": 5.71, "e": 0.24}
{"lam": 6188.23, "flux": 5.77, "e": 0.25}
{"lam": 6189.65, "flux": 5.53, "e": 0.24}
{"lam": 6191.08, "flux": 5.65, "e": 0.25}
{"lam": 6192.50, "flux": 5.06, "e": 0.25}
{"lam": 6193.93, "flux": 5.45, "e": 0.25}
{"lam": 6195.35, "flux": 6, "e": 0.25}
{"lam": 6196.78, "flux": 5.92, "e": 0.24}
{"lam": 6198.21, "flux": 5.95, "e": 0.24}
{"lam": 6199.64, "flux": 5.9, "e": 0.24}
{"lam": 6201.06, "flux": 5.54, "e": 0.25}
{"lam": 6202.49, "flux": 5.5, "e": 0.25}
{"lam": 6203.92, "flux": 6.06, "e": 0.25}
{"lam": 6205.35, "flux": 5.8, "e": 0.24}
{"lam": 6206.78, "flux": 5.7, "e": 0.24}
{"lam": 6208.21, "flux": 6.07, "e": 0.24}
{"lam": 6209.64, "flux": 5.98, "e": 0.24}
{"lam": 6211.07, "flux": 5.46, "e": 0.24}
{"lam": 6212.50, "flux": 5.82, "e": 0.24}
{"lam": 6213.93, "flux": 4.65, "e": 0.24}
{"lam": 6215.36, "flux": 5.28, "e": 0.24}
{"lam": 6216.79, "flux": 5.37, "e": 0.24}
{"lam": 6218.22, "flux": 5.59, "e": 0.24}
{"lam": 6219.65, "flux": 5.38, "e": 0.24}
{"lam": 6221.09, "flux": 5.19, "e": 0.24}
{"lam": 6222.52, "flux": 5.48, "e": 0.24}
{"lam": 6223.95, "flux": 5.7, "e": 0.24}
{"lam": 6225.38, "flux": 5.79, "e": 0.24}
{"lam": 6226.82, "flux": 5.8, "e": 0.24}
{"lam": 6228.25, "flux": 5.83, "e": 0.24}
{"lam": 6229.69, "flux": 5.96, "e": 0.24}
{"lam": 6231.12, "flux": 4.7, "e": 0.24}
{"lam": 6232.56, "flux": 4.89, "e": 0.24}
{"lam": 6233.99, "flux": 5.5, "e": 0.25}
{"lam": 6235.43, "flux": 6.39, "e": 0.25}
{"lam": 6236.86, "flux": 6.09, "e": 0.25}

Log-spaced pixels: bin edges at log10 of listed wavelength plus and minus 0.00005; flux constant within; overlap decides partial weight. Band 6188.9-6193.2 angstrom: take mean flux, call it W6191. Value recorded 5.43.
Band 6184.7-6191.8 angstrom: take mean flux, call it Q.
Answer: 5.75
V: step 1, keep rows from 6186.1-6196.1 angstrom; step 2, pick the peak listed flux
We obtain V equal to 6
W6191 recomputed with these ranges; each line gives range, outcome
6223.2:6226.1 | 5.75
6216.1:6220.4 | 5.44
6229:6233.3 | 5.19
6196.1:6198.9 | 5.93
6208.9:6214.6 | 5.49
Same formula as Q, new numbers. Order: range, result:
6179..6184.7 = 5.6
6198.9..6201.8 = 5.73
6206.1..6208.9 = 5.88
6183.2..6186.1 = 5.92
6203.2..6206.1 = 5.92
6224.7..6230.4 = 5.84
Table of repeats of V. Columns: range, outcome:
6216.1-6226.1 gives 5.79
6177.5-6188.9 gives 6.1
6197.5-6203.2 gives 5.95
